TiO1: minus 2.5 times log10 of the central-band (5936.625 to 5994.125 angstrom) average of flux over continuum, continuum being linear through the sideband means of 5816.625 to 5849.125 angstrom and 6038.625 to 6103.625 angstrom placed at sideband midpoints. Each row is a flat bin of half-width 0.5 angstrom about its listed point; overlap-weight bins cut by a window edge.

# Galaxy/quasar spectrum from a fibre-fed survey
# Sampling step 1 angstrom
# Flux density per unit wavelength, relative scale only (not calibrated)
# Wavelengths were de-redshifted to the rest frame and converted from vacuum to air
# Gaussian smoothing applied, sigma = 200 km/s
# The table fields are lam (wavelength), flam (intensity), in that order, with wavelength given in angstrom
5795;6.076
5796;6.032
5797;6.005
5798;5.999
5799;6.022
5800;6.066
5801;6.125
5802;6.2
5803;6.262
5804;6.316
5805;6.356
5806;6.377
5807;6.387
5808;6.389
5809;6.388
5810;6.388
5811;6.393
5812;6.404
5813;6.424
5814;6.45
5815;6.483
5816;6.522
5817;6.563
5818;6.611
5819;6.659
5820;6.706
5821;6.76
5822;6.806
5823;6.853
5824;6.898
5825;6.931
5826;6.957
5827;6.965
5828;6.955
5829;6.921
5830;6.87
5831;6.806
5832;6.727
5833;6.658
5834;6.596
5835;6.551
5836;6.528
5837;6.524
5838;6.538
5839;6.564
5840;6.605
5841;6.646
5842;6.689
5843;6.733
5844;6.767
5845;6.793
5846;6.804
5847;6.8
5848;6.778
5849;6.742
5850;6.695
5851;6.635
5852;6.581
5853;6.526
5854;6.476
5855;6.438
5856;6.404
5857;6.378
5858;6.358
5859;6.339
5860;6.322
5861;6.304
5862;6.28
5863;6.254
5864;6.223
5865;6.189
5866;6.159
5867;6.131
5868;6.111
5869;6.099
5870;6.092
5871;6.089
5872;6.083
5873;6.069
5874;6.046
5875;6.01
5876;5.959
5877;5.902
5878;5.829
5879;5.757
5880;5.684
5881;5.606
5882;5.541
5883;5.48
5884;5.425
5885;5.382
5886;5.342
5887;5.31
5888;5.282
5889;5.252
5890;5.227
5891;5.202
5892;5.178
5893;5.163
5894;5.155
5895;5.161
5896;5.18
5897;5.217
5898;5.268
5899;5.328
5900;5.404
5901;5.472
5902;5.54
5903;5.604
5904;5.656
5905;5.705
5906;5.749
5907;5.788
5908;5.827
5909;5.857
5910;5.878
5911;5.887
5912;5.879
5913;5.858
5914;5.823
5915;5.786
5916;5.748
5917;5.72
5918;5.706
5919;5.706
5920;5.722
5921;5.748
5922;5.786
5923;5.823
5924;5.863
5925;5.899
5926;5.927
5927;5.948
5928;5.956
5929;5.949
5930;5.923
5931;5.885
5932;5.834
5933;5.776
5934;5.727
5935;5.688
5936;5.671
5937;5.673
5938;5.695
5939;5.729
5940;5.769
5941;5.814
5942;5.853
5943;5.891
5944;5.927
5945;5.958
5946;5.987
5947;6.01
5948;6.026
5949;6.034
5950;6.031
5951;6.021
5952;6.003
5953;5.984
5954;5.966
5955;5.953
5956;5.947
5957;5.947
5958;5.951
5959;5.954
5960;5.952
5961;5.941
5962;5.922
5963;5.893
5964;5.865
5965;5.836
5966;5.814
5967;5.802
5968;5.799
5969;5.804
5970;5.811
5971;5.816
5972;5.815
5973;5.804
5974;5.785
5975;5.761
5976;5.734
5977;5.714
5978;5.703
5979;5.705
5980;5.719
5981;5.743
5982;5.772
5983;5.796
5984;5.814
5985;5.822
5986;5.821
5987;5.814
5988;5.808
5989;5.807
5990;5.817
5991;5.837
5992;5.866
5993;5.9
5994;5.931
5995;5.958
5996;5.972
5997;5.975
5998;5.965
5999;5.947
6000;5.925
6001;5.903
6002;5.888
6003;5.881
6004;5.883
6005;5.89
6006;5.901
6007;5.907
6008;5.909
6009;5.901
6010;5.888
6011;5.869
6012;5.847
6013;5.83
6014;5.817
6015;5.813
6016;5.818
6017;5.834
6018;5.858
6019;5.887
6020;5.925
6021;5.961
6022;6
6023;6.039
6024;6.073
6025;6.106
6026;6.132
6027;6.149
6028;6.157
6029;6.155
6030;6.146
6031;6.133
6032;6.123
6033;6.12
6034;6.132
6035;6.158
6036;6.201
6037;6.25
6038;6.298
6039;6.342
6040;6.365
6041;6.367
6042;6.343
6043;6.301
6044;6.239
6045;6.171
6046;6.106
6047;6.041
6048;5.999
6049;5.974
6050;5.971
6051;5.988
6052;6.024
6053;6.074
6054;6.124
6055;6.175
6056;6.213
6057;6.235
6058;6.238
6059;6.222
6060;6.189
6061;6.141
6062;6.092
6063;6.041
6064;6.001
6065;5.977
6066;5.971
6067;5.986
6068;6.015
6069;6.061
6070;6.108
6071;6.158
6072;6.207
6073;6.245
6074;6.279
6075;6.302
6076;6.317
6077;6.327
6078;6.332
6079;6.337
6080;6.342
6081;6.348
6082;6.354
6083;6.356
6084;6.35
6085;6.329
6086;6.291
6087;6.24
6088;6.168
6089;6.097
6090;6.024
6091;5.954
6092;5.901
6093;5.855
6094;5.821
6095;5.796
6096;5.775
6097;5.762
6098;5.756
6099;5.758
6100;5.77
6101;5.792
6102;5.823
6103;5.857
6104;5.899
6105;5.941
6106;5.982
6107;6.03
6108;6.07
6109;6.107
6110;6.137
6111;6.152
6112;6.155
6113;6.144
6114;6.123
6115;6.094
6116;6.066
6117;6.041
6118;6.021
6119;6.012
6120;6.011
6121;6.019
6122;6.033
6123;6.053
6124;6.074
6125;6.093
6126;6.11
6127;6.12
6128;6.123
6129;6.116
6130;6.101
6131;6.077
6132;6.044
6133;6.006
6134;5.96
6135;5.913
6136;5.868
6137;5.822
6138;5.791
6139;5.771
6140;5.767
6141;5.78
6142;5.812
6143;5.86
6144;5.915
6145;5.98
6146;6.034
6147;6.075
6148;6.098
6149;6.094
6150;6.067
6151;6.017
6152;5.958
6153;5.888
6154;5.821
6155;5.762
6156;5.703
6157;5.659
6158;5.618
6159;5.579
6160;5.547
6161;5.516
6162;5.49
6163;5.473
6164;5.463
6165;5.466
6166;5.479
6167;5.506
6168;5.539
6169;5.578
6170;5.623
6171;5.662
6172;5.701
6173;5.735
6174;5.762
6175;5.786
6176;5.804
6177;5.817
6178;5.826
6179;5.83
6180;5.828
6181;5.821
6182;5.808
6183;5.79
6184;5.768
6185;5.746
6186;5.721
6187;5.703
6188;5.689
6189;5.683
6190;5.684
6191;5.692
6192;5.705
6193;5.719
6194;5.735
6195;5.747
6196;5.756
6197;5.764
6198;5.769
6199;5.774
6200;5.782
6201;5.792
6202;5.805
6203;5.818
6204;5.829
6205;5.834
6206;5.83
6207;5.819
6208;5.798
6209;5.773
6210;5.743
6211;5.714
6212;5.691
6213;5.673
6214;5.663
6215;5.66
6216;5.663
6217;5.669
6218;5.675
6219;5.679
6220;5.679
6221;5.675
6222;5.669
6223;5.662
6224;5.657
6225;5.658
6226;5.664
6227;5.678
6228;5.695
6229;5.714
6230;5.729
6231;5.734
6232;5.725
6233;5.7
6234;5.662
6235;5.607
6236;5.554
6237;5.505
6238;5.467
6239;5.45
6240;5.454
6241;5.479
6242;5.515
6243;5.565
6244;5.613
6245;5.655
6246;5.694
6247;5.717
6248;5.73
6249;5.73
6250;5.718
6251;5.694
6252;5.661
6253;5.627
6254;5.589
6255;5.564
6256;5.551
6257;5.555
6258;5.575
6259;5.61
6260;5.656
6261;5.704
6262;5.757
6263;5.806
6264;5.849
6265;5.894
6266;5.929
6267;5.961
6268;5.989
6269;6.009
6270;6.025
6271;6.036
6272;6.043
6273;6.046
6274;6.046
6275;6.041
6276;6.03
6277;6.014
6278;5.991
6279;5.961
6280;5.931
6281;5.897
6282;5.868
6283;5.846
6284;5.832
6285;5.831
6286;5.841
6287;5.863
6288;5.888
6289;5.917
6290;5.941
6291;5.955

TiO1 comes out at 0.09 mag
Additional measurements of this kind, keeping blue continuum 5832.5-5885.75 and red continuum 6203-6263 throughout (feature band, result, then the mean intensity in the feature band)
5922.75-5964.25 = 0.04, 5.9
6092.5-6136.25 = -0.02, 5.99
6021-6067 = -0.03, 6.14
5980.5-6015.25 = 0.03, 5.87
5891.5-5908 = 0.15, 5.42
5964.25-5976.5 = 0.05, 5.8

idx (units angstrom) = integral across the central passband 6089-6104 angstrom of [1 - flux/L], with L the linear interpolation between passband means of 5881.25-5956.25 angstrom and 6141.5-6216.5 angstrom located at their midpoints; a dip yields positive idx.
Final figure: -0.3 angstrom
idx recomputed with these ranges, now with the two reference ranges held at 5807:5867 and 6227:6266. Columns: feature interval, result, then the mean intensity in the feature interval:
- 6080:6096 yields -0.29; 6.12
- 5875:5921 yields 6.26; 5.57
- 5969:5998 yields 2.00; 5.82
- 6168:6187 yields 0.19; 5.75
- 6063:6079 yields -0.28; 6.15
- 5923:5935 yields 0.95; 5.87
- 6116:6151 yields -0.50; 5.99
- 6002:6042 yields 0.85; 6.03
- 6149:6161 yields 0.15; 5.79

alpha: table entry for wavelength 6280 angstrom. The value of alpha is 5.931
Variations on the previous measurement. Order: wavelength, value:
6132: 6.044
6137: 5.822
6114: 6.123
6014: 5.817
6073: 6.245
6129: 6.116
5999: 5.947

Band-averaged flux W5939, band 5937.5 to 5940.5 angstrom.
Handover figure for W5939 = 5.73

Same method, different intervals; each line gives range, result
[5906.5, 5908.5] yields 5.81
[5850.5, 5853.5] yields 6.58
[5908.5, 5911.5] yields 5.87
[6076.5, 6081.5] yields 6.34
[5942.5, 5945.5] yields 5.93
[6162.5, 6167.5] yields 5.48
